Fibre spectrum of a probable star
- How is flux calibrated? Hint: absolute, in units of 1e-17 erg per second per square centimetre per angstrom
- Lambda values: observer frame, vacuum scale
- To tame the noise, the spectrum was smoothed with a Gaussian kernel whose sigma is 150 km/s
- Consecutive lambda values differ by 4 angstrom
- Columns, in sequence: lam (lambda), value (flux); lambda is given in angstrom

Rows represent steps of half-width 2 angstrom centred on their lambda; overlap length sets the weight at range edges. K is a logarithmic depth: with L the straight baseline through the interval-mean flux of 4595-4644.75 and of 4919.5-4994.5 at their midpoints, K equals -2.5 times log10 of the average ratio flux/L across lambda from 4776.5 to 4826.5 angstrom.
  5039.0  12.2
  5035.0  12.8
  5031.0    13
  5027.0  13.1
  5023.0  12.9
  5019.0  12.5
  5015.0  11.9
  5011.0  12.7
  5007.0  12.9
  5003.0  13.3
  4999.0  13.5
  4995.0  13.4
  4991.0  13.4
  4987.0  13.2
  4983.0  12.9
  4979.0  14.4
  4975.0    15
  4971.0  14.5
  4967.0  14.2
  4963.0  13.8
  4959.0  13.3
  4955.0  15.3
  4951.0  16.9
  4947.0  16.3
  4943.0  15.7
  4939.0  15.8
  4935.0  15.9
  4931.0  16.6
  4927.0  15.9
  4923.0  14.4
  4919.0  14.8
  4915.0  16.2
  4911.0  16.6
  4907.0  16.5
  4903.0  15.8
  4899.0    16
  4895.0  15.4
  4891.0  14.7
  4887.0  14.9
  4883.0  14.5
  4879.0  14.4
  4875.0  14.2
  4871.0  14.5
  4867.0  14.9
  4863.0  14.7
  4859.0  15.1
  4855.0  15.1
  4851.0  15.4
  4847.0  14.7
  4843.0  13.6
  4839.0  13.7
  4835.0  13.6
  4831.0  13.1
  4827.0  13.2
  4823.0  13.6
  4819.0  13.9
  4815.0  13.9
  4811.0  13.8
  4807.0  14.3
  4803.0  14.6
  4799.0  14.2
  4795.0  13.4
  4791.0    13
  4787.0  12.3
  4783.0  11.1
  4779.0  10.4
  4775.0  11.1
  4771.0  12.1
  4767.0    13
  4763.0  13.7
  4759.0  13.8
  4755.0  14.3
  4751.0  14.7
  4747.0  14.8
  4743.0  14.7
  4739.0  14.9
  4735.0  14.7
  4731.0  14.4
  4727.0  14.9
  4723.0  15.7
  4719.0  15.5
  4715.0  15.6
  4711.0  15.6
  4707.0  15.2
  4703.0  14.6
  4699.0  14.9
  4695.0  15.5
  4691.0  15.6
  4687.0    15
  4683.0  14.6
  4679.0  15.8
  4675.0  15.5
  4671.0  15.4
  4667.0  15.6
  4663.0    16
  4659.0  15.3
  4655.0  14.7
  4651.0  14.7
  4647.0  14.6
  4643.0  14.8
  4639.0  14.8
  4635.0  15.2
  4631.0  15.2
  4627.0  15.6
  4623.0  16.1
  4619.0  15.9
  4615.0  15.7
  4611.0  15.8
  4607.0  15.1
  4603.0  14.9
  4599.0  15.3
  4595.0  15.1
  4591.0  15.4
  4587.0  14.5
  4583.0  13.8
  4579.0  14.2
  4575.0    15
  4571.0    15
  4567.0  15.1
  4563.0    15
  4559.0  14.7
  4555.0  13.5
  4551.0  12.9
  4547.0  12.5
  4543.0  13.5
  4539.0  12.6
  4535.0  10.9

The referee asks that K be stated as 0.15 mag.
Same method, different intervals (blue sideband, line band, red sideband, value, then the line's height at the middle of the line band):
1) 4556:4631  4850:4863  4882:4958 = 0.033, 15.6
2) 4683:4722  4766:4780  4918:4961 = 0.300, 15.3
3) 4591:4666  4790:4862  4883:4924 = 0.104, 15.4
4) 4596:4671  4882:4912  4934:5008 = -0.068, 14.6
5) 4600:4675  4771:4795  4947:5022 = 0.238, 14.7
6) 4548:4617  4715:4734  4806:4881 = -0.052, 14.4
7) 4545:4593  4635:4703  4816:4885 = -0.065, 14.3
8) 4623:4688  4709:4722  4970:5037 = -0.051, 14.9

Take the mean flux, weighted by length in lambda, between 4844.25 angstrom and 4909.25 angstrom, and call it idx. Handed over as 15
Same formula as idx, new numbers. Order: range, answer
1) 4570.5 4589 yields 14.5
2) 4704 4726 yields 15.4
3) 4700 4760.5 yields 14.9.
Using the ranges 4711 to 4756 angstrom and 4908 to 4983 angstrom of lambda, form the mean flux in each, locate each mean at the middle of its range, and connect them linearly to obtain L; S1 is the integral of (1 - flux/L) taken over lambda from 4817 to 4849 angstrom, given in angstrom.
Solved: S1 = 3.04 angstrom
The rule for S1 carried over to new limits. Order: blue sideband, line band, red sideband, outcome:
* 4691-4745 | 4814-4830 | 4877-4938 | 1.81 angstrom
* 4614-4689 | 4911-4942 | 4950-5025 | -3.96 angstrom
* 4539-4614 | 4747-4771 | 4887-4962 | 2.00 angstrom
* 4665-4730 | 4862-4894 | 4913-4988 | 1.03 angstrom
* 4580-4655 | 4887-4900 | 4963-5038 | -1.35 angstrom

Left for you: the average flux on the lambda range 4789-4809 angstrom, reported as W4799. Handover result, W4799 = 13.9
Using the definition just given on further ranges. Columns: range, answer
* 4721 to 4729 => 15.3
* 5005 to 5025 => 12.6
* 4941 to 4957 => 16.1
